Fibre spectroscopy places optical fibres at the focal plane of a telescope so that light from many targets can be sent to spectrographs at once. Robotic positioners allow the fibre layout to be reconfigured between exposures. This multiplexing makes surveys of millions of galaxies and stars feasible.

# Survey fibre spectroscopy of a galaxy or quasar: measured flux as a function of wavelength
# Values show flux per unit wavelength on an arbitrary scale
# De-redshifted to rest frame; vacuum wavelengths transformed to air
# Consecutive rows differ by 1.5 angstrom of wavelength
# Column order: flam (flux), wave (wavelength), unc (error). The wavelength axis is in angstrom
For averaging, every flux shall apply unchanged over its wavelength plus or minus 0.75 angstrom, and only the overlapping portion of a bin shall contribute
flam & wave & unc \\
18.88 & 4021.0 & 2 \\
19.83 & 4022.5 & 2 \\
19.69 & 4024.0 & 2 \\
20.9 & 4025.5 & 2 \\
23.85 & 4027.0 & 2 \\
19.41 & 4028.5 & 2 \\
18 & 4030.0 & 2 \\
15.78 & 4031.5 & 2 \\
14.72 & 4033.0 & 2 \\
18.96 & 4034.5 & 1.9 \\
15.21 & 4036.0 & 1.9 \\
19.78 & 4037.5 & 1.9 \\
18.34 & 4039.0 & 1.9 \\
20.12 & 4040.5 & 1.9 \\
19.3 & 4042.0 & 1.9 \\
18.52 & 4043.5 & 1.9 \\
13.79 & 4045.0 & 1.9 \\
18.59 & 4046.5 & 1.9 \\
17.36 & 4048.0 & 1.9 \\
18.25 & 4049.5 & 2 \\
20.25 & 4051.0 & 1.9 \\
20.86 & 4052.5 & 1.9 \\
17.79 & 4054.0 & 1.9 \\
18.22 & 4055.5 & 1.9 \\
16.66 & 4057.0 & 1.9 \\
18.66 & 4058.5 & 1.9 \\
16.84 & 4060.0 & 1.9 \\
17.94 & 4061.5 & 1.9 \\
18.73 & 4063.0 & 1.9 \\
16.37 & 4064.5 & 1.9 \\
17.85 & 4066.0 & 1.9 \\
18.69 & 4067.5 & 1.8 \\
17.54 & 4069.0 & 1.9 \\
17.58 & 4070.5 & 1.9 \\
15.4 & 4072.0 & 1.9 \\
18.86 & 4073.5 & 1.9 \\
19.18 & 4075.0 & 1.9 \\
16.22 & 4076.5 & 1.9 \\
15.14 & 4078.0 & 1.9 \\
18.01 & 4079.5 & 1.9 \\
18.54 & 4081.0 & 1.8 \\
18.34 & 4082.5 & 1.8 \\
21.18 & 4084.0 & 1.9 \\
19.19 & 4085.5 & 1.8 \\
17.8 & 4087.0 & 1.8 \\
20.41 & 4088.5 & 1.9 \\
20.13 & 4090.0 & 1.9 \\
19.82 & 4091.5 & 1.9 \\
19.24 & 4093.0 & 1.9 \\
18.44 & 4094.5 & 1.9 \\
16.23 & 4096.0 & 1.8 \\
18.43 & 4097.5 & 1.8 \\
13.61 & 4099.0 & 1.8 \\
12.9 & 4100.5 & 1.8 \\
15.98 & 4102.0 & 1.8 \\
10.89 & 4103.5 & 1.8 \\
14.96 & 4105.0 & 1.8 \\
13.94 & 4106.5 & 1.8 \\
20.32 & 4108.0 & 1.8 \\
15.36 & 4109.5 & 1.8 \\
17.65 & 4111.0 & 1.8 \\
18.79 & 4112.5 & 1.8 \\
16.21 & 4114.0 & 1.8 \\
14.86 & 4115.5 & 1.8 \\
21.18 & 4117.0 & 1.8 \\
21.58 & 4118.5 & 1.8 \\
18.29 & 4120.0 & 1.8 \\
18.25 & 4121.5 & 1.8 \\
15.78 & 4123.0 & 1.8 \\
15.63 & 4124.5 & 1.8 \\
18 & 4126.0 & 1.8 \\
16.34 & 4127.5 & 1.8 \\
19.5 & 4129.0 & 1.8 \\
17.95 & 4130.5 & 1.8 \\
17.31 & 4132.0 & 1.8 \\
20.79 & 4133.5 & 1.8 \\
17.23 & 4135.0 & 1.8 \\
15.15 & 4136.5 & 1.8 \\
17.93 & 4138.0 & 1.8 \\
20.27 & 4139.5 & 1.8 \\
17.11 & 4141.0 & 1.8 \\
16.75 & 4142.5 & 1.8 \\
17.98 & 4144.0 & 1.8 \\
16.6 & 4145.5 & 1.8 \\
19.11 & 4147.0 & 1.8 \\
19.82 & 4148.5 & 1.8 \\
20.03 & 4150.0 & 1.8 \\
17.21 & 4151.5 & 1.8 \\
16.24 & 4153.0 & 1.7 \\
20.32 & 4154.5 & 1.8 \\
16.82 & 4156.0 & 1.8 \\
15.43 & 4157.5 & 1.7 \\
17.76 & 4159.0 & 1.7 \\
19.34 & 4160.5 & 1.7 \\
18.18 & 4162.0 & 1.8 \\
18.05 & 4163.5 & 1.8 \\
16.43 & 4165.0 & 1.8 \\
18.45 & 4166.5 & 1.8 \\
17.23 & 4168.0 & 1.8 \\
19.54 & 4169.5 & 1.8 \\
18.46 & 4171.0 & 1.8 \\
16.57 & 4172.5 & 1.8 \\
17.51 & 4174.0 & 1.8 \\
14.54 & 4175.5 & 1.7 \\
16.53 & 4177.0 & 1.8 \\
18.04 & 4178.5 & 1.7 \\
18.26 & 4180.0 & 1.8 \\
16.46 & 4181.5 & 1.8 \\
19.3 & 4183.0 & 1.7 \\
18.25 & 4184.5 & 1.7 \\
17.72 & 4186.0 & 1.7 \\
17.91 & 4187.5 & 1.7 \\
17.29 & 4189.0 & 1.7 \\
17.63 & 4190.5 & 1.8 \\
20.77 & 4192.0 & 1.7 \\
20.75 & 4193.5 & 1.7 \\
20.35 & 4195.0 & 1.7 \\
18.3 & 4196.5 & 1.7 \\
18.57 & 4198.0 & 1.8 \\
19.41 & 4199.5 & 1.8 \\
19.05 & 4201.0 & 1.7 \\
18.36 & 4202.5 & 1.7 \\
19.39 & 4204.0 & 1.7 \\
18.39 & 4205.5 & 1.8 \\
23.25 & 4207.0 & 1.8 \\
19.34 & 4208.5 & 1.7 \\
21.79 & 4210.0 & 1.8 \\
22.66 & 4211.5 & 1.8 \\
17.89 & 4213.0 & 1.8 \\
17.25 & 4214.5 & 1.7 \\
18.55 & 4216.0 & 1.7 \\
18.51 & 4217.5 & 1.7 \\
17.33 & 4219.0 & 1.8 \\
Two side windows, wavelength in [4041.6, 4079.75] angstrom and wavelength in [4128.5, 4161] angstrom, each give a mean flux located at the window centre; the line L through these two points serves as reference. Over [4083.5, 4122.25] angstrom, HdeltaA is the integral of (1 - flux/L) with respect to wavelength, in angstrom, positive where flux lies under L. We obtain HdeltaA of 0.8 angstrom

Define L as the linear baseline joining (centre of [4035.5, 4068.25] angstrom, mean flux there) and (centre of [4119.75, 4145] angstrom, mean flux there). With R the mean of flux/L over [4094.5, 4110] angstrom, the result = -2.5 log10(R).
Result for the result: 0.16 mag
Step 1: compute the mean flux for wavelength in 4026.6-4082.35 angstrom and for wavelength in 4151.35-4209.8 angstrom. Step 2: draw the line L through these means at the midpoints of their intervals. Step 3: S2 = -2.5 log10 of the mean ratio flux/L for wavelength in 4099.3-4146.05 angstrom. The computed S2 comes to 0.06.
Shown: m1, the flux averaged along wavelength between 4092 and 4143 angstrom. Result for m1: 17.2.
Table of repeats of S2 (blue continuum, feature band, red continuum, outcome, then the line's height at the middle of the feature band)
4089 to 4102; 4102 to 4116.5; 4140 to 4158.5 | 0.10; 17.5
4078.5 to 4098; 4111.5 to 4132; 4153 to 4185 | 0.03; 18.4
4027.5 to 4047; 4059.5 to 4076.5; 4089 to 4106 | -0.04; 17.1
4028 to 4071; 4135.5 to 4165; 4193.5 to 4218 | 0.06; 18.9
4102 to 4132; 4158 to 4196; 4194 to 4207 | 0.04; 18.7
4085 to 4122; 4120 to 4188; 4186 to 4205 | 0.03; 18.2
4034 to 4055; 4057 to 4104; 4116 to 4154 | 0.04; 18.2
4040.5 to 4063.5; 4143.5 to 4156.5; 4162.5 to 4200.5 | -0.01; 18.1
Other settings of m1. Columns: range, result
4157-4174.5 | 17.8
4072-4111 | 17.3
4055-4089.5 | 18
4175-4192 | 17.6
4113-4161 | 17.9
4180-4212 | 19.2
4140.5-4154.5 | 18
